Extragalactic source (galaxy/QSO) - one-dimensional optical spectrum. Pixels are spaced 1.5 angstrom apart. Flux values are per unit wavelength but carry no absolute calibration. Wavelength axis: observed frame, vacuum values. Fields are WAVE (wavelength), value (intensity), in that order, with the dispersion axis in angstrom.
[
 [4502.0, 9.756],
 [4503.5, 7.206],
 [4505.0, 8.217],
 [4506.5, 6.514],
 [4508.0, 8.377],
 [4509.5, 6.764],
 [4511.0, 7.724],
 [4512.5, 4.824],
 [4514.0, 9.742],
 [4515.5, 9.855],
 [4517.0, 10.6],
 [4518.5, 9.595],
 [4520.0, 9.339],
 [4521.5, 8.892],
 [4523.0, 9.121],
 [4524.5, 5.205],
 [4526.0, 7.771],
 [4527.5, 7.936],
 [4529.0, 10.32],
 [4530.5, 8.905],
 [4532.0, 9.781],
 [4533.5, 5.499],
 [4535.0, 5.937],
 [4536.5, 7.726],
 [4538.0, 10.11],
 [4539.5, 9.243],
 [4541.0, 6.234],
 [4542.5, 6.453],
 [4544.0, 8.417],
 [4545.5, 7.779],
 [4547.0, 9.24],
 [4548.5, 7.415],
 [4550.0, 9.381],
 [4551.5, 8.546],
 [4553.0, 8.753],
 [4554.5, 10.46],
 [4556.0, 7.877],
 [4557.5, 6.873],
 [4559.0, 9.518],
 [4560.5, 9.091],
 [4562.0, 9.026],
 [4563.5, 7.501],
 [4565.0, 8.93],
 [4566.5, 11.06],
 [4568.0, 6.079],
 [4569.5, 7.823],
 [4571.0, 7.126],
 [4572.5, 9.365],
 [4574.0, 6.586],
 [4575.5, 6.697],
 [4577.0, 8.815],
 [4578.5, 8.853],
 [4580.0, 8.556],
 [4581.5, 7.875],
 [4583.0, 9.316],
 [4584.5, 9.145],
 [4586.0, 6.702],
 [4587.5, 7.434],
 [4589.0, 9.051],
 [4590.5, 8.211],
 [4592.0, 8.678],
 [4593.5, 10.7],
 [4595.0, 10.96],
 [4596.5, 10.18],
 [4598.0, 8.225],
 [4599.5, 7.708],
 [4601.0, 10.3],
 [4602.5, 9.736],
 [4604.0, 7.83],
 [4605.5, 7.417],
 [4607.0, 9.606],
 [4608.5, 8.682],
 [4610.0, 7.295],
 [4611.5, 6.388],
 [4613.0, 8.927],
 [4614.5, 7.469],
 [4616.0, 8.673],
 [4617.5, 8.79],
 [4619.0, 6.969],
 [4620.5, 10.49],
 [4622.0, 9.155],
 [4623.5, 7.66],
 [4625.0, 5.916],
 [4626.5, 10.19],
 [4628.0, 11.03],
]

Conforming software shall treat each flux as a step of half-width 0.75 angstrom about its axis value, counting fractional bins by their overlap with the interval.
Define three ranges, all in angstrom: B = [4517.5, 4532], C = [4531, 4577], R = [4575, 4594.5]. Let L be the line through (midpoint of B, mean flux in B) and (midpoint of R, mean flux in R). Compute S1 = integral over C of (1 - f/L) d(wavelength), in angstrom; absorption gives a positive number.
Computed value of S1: 2.28 angstrom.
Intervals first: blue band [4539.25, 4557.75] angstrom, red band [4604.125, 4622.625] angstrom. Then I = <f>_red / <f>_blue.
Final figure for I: 1.01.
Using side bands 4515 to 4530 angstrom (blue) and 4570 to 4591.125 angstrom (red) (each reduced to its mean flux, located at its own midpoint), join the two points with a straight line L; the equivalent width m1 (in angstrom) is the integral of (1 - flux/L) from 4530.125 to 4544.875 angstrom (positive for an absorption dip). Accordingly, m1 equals 1.5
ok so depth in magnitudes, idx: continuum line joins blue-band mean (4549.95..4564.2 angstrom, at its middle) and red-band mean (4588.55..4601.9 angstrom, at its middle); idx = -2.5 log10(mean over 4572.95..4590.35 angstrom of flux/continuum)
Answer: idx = 0.12 mag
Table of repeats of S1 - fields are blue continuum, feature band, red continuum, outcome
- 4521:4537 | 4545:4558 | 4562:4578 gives -0.87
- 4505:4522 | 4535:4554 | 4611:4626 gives 0.18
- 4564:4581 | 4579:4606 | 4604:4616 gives -2.40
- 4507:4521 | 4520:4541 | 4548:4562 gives 1.04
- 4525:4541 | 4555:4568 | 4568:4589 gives -0.90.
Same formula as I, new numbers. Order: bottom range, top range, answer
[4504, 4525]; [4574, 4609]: 1.06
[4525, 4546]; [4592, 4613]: 1.11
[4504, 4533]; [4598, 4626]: 0.99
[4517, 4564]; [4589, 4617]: 1.04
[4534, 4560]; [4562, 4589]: 0.99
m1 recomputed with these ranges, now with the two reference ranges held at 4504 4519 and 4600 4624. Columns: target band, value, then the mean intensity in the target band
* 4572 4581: 0.3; 8.1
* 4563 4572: 0.2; 8.14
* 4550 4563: -0.7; 8.78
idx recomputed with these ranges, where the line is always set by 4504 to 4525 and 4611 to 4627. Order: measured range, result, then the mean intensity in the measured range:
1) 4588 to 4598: -0.15 mag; 9.47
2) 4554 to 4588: -0.01 mag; 8.28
